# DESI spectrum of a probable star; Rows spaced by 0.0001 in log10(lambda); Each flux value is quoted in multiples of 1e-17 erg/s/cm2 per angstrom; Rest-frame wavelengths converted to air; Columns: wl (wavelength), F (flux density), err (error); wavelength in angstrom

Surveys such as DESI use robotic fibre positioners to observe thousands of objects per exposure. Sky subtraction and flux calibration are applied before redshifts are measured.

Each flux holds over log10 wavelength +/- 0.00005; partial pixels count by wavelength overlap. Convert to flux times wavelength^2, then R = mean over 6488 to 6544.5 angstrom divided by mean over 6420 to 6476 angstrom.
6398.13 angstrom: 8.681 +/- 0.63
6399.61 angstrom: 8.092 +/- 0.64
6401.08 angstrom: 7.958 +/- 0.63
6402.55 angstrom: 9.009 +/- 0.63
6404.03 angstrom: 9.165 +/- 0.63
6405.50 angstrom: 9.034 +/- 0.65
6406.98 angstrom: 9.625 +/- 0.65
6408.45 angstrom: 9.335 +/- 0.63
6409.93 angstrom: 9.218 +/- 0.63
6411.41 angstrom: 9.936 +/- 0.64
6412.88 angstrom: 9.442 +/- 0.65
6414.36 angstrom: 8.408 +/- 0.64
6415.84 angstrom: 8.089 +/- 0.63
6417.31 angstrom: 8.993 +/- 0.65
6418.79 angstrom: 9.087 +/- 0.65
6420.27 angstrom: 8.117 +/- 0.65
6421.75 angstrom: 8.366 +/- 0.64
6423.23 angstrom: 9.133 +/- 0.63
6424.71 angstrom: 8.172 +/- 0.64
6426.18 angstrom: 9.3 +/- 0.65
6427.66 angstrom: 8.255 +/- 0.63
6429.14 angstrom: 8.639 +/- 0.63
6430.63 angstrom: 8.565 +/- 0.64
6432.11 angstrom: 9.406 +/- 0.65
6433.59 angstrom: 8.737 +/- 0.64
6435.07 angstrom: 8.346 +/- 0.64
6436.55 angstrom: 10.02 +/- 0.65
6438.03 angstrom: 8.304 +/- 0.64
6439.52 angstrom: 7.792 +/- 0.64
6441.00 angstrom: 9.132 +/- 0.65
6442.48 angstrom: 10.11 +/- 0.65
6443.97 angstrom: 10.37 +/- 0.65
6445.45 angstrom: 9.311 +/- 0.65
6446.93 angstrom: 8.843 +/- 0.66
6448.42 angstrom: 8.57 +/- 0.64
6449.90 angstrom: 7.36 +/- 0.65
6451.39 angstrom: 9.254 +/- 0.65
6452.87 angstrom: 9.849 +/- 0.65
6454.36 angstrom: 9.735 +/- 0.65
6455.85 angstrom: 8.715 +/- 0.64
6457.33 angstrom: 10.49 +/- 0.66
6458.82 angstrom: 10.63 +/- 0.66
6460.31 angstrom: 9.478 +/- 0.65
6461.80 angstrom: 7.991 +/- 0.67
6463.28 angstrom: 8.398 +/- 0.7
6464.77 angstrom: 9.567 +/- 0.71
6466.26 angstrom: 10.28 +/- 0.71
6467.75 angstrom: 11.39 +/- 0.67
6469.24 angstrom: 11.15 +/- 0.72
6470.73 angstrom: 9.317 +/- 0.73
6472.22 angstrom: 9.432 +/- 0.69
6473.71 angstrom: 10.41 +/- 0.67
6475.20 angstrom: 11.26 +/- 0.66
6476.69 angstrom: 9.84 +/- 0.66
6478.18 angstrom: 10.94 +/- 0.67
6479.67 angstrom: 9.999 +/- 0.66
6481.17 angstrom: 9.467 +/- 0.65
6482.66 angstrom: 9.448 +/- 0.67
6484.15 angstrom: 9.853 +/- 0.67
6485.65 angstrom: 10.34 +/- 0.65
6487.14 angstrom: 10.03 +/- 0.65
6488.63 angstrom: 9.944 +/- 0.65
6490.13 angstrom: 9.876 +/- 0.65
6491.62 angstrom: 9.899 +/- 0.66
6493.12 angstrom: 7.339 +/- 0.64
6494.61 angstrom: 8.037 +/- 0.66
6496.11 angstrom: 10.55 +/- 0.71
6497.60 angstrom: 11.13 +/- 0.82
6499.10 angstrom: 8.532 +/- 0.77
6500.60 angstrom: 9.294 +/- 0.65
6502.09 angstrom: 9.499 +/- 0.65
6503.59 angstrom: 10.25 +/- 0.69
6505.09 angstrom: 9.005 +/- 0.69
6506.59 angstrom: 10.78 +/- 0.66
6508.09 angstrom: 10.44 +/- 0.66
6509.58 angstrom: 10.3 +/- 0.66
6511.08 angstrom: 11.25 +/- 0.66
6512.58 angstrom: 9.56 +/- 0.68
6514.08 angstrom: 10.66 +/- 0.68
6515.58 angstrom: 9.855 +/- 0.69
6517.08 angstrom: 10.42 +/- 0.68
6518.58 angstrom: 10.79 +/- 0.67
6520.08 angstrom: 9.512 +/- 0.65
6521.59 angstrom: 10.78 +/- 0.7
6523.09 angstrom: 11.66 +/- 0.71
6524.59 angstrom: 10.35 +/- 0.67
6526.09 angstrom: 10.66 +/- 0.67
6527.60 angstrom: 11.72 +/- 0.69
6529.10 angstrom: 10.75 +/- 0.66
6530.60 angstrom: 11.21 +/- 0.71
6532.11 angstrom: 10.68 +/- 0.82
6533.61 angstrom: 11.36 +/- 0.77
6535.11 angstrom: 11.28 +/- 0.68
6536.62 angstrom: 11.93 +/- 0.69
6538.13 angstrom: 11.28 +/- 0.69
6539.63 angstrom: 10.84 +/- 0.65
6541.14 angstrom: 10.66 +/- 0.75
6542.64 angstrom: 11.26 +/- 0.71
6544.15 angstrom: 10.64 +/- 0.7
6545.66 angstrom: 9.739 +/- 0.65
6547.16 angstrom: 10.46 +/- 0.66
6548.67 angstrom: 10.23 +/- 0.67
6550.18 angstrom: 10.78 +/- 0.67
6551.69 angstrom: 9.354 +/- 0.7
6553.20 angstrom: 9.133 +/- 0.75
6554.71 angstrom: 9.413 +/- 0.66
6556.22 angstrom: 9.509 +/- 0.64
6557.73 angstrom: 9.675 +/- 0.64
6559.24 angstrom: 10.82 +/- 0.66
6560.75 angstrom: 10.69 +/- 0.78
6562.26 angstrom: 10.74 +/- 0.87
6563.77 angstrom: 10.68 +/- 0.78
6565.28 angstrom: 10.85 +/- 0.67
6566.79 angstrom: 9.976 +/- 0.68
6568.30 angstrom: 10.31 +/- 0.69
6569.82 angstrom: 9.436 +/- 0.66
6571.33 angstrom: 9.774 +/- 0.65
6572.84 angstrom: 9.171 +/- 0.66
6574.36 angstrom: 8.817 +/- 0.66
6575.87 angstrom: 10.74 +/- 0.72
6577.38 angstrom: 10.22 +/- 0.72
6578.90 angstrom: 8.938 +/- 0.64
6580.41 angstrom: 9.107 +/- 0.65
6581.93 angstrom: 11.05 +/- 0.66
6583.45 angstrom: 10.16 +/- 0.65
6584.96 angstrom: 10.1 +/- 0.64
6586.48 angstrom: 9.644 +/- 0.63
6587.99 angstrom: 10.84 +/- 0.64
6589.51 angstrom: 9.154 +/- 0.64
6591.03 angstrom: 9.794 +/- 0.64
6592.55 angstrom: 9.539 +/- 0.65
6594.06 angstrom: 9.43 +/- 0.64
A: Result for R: 1.1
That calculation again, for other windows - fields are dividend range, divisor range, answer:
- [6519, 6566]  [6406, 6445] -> 1.23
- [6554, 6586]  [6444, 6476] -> 1.08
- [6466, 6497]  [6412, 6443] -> 1.15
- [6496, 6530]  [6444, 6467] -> 1.14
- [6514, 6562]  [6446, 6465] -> 1.19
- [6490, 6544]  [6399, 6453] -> 1.20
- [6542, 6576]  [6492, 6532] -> 1.00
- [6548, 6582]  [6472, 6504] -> 1.04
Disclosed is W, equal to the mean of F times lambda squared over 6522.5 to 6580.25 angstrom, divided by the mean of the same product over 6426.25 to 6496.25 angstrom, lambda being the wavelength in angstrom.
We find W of 1.13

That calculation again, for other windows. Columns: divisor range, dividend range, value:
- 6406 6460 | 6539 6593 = 1.16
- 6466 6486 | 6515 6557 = 1.05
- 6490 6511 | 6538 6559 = 1.07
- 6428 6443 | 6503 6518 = 1.18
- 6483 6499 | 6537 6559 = 1.08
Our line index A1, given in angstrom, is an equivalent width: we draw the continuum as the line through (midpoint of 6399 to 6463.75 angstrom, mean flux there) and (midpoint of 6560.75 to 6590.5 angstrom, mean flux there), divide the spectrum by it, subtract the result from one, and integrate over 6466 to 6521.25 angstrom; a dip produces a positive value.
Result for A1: -3.45 angstrom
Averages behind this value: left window 8.98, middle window 10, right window 10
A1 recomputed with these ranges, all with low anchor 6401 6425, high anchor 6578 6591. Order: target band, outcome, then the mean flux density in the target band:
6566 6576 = 0.1 angstrom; 9.69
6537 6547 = -1.2 angstrom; 10.8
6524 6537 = -2.1 angstrom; 11.1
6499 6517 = -1.1 angstrom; 10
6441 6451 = 0.0 angstrom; 9.1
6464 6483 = -1.9 angstrom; 10.2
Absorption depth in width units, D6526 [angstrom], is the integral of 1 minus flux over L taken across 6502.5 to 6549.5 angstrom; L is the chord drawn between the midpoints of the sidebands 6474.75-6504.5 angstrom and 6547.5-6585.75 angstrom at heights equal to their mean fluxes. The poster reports -3.7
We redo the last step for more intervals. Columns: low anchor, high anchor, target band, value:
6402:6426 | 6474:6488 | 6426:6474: 1.5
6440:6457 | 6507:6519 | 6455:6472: -0.5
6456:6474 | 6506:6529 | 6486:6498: 0.7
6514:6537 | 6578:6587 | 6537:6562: 0.3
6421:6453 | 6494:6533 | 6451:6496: -1.0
